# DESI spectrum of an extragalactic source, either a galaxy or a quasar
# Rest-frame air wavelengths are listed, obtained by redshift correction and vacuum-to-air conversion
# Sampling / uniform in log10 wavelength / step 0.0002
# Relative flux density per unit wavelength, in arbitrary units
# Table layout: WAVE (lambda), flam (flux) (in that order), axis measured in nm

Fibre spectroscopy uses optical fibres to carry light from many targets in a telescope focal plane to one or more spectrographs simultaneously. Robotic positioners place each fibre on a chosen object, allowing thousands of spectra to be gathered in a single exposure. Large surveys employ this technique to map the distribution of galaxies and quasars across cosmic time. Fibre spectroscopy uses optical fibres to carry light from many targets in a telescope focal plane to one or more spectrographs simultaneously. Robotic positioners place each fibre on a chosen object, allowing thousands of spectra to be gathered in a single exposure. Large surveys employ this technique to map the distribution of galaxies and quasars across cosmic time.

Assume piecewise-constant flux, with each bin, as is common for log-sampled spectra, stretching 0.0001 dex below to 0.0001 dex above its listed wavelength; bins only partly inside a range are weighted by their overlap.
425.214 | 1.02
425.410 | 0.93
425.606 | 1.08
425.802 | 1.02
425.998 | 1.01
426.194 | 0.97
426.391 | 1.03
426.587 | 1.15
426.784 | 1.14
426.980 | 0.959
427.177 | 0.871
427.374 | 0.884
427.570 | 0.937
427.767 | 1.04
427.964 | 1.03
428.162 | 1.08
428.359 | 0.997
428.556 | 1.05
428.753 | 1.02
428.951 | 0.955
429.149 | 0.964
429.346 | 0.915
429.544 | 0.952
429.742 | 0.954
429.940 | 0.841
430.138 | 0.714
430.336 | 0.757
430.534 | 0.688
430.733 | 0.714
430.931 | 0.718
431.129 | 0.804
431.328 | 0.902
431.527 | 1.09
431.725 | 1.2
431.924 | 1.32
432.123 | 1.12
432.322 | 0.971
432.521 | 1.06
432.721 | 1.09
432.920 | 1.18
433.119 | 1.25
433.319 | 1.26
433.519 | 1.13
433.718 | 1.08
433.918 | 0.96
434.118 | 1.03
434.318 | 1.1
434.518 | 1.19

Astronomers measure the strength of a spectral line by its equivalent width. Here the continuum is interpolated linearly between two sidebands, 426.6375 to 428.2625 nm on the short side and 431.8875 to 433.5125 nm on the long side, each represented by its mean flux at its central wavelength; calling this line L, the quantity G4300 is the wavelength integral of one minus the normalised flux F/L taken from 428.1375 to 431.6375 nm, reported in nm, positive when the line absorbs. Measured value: 0.57 nm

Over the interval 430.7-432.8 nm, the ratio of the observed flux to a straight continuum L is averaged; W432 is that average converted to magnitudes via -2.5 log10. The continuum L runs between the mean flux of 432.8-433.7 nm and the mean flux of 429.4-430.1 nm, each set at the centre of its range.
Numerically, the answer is 0.06 mag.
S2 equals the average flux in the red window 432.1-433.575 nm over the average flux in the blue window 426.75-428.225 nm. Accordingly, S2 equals 1.15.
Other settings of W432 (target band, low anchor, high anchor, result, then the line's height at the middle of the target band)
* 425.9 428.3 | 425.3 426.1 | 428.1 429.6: -0.01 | 1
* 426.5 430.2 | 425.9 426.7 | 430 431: -0.11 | 0.886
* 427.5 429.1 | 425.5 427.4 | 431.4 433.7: 0.04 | 1.06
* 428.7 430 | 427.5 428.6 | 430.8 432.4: 0.08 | 1.02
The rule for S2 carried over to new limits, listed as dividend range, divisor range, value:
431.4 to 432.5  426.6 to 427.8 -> 1.15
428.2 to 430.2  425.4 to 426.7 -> 0.91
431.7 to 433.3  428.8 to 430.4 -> 1.30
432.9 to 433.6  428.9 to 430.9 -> 1.44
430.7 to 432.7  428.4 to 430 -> 1.04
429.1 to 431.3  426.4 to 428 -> 0.82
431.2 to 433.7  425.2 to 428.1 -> 1.12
